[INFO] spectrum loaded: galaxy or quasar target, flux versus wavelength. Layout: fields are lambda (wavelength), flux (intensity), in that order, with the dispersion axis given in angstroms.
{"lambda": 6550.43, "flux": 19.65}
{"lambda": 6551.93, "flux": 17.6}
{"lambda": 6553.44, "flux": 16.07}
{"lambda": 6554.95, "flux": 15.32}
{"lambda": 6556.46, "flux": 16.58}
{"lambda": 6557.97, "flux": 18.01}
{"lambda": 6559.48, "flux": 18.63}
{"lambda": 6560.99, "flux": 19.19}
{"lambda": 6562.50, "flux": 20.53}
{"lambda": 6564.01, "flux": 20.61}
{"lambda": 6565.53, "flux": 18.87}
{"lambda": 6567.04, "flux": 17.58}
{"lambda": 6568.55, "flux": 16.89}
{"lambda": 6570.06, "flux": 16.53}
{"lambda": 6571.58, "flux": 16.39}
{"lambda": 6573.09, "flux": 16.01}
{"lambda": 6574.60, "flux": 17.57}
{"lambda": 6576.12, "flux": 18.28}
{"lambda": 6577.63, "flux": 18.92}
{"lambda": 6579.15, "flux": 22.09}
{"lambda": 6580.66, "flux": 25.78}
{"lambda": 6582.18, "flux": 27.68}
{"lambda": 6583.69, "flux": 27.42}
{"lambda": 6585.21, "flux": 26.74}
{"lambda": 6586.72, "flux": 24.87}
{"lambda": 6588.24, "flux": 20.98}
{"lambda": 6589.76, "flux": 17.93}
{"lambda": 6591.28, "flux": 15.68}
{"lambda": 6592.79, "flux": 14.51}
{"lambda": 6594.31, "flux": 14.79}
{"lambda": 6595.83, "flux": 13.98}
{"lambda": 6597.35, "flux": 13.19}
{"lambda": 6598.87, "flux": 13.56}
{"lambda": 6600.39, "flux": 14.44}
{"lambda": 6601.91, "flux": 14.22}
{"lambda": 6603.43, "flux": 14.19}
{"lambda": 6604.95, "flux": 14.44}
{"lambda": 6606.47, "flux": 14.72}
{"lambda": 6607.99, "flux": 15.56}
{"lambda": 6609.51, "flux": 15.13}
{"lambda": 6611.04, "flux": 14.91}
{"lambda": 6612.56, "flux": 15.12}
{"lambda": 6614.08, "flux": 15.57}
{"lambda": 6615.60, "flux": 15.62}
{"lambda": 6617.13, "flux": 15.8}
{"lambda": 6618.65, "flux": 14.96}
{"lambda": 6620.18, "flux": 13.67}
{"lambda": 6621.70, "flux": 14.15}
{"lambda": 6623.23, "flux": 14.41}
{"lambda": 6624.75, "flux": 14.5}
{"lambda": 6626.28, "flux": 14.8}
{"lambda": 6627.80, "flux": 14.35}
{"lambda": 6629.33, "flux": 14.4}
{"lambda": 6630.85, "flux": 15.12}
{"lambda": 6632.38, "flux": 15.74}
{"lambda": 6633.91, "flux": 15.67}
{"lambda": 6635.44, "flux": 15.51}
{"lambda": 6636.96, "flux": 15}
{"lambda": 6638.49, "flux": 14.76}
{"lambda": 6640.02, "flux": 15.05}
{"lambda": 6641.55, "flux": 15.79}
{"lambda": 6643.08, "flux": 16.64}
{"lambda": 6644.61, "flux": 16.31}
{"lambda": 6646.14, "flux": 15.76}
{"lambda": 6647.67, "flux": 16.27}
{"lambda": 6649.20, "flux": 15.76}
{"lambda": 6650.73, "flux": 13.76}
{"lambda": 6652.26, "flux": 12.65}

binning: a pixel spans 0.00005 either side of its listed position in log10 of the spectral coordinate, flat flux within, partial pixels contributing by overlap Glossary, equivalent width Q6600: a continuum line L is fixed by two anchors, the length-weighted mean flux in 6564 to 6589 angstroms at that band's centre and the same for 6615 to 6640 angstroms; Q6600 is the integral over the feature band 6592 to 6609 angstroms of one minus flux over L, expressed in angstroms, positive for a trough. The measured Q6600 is 3.44 angstroms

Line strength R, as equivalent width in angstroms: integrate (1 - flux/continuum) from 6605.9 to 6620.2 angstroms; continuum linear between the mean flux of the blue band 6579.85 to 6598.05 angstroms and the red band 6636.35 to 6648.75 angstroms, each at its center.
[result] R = 2.4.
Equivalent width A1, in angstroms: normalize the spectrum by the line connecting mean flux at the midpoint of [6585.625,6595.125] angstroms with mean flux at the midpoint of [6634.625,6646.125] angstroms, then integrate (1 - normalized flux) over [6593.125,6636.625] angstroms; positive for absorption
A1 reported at 5.8 angstroms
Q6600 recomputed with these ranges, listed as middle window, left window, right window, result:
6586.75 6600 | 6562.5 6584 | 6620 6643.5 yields 1.6 angstroms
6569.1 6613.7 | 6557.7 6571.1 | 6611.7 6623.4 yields -2.7 angstroms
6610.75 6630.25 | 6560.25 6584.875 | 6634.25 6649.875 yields 2.6 angstroms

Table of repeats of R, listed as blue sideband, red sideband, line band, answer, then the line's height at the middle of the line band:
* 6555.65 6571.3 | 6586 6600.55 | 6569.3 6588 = -4.59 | 17.3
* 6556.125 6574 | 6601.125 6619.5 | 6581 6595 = -4.05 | 16.5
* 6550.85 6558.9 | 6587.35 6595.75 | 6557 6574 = -1.27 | 16.8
